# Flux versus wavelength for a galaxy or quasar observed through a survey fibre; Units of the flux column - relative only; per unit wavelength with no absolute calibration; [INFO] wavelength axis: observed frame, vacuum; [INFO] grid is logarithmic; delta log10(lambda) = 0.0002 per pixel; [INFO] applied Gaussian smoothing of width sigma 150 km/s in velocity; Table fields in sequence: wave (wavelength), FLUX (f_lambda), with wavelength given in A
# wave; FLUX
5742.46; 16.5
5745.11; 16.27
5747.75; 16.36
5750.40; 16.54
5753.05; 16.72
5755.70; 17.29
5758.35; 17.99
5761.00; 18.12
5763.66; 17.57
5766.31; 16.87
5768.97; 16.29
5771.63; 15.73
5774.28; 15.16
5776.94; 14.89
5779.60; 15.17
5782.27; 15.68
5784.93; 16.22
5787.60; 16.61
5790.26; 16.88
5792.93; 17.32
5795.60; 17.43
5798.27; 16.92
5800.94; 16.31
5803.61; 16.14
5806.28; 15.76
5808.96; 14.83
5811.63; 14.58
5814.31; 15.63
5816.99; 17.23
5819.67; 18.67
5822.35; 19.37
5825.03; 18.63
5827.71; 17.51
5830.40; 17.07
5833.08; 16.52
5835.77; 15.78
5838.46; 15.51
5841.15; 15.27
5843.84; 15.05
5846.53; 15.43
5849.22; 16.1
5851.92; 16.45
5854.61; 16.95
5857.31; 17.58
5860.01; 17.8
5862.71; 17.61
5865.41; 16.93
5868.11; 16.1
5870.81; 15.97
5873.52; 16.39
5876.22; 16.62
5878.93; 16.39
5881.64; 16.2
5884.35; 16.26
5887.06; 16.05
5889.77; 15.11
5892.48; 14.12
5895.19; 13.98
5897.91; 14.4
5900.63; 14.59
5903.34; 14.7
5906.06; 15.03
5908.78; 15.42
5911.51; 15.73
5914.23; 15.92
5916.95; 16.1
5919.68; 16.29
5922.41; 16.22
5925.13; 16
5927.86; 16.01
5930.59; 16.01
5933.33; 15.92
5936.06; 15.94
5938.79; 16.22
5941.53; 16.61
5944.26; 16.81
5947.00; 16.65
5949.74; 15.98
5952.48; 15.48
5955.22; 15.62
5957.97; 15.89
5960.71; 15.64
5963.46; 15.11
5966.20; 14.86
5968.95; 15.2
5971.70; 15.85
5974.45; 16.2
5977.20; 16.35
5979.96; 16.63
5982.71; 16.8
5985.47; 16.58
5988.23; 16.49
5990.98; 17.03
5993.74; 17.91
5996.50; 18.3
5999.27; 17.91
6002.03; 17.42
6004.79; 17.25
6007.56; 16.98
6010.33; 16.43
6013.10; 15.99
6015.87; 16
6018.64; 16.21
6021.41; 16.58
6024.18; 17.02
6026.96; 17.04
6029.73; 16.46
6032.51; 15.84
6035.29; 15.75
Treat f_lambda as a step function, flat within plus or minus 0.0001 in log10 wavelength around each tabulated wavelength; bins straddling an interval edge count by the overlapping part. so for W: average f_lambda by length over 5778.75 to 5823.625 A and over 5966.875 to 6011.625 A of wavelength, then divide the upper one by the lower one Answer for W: 1.02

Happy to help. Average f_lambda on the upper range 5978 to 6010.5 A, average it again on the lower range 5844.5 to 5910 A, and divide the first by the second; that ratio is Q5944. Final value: 1.1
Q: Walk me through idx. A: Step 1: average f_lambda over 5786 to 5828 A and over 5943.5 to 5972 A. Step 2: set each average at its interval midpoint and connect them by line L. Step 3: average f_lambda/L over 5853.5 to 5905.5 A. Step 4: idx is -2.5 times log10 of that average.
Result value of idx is 0.02 mag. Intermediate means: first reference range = 16.8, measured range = 16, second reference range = 15.7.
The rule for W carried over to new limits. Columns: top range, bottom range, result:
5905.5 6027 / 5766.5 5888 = 0.99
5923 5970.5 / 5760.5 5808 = 0.97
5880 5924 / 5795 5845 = 0.93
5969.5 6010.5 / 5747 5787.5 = 1.03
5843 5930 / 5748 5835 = 0.96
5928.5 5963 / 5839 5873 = 0.98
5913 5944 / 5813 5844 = 0.95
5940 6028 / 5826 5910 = 1.03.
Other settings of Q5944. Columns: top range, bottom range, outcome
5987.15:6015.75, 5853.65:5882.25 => 1.02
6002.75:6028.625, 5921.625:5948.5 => 1.02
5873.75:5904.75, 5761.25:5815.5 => 0.95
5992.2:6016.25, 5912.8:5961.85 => 1.07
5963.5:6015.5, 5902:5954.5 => 1.04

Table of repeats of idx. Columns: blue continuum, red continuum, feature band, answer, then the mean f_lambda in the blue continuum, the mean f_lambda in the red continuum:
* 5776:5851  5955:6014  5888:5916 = 0.104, 16.4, 16.5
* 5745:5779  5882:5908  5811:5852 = -0.056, 16.6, 15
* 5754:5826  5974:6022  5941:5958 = 0.043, 16.6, 16.9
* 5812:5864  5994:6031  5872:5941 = 0.078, 16.8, 16.9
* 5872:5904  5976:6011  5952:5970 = 0.080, 15.4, 17.1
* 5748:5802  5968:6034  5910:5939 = 0.042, 16.6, 16.7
